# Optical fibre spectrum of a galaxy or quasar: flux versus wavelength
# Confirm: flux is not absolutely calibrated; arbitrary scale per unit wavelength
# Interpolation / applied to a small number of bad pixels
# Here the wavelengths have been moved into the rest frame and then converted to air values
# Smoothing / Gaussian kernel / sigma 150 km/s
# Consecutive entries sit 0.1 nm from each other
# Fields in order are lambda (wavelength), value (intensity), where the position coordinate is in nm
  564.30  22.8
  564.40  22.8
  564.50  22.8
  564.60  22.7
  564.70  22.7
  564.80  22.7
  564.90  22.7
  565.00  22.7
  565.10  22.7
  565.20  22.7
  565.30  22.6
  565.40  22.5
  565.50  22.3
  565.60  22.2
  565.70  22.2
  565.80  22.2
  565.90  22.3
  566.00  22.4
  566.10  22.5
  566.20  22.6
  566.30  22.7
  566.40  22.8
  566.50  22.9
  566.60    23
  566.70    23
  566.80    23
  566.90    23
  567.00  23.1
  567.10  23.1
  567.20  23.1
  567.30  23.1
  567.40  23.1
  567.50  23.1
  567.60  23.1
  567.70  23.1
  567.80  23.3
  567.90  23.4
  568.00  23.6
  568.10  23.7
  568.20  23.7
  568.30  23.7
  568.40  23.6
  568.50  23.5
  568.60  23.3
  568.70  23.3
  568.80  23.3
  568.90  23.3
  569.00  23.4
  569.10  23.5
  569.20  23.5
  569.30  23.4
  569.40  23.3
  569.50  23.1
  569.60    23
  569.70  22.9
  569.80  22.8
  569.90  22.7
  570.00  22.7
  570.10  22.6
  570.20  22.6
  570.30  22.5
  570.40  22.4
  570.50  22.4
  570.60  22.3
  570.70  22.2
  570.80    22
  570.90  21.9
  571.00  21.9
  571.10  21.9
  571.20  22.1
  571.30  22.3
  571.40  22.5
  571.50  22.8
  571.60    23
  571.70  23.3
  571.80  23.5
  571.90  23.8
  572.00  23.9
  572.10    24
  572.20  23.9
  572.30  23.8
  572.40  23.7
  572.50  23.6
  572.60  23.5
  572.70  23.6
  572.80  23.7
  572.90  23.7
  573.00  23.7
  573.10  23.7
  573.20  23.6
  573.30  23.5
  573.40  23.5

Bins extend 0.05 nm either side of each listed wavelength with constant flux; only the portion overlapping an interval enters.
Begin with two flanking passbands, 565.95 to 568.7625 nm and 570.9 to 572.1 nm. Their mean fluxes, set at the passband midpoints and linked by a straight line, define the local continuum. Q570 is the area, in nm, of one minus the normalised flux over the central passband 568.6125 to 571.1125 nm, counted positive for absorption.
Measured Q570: 0.019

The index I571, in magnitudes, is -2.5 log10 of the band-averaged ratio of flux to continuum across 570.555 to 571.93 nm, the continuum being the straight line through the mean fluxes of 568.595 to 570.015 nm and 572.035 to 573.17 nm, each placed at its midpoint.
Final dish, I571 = 0.05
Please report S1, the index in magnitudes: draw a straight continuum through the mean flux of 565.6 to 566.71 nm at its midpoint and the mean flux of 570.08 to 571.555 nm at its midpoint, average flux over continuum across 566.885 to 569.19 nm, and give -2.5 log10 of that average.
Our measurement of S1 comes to -0.041 mag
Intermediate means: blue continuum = 22.6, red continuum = 22.3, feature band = 23.3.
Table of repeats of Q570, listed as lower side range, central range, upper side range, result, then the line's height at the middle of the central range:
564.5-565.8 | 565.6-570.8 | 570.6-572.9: -0.04 nm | 22.8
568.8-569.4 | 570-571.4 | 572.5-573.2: 0.07 nm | 23.5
